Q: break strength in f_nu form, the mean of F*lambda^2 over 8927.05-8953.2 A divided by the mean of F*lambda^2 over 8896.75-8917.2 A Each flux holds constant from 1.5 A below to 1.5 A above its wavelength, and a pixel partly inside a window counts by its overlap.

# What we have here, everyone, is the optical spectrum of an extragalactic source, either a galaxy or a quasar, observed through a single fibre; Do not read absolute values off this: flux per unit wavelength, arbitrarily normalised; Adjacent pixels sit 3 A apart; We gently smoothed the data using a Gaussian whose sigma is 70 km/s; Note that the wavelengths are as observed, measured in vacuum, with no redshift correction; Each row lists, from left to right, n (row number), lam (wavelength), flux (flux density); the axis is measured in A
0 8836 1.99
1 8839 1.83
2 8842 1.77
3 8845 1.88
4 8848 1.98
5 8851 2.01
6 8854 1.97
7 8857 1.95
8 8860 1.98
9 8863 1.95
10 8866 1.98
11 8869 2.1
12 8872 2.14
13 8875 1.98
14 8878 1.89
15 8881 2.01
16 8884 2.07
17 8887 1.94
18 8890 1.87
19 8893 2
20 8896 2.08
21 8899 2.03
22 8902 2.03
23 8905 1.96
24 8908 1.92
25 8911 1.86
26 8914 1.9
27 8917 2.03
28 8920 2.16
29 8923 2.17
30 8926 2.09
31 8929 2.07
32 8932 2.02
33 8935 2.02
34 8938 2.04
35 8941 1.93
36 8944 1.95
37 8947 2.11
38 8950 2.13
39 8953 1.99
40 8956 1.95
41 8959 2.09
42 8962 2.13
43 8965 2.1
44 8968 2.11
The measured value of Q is 1.0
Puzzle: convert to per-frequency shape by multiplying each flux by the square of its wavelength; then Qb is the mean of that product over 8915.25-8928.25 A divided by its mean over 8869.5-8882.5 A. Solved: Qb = 1.06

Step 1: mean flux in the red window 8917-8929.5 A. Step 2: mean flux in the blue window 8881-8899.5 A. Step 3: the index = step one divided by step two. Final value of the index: 1.06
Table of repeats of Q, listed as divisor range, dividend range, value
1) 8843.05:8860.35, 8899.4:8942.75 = 1.05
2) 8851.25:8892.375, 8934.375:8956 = 1.03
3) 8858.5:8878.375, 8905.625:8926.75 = 1.01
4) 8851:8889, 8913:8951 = 1.04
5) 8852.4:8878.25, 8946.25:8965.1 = 1.06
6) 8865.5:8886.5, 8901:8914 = 0.96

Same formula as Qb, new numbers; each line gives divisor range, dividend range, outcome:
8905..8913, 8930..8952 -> 1.07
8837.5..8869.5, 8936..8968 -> 1.08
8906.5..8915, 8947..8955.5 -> 1.10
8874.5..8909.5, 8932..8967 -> 1.04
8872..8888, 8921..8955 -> 1.04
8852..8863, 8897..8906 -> 1.03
